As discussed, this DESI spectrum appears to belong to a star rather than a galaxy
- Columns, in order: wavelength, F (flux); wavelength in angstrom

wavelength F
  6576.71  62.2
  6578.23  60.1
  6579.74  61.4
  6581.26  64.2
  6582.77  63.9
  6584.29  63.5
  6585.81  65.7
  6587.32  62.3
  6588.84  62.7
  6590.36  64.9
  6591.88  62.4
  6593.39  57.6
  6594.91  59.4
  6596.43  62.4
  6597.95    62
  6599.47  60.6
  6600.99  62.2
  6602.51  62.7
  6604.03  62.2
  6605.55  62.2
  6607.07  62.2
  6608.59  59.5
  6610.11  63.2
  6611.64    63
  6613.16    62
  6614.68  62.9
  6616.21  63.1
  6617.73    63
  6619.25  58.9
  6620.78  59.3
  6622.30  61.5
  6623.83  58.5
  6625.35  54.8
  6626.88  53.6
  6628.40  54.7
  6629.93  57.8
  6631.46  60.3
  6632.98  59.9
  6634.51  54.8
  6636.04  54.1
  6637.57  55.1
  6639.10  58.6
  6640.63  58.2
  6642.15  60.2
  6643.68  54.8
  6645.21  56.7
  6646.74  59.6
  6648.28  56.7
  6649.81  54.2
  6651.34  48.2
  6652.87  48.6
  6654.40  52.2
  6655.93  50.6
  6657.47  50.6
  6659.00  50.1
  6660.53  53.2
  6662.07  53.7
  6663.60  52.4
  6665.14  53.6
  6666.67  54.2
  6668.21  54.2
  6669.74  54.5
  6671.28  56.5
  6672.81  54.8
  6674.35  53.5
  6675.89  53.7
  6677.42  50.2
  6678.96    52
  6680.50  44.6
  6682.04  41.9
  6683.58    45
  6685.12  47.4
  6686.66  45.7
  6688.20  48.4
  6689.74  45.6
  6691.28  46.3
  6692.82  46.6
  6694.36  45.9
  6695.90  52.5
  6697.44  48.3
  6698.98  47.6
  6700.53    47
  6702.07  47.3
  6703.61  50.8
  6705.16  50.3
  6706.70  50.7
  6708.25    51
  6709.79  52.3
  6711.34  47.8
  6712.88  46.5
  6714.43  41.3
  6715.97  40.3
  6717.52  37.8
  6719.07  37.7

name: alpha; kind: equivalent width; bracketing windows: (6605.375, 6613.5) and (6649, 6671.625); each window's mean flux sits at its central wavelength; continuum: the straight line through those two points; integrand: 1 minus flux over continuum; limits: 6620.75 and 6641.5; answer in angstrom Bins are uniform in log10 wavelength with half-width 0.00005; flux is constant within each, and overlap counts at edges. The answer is 0.3 angstrom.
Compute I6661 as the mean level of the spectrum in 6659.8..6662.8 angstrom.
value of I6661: 53.3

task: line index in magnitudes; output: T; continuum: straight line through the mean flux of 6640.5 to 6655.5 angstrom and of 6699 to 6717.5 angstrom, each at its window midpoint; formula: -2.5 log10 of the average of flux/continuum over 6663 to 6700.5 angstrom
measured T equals 0.02 mag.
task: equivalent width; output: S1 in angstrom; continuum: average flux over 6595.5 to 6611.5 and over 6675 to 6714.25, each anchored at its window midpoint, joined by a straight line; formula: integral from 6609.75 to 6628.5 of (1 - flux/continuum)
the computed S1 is -0.1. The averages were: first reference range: 61.9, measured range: 60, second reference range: 48.1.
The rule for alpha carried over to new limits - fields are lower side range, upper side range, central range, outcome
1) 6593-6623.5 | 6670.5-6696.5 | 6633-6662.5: 0.3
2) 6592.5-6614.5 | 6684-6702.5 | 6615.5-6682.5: -0.6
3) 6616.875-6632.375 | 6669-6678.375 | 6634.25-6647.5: 0.0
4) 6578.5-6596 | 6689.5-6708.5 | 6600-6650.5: -1.2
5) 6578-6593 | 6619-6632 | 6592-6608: -0.1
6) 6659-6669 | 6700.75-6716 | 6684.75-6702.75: 0.9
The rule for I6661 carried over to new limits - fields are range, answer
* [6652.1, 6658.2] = 50.5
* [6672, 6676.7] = 54.1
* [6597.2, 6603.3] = 61.9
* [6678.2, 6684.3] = 45.8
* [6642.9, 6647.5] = 57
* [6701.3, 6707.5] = 49.8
